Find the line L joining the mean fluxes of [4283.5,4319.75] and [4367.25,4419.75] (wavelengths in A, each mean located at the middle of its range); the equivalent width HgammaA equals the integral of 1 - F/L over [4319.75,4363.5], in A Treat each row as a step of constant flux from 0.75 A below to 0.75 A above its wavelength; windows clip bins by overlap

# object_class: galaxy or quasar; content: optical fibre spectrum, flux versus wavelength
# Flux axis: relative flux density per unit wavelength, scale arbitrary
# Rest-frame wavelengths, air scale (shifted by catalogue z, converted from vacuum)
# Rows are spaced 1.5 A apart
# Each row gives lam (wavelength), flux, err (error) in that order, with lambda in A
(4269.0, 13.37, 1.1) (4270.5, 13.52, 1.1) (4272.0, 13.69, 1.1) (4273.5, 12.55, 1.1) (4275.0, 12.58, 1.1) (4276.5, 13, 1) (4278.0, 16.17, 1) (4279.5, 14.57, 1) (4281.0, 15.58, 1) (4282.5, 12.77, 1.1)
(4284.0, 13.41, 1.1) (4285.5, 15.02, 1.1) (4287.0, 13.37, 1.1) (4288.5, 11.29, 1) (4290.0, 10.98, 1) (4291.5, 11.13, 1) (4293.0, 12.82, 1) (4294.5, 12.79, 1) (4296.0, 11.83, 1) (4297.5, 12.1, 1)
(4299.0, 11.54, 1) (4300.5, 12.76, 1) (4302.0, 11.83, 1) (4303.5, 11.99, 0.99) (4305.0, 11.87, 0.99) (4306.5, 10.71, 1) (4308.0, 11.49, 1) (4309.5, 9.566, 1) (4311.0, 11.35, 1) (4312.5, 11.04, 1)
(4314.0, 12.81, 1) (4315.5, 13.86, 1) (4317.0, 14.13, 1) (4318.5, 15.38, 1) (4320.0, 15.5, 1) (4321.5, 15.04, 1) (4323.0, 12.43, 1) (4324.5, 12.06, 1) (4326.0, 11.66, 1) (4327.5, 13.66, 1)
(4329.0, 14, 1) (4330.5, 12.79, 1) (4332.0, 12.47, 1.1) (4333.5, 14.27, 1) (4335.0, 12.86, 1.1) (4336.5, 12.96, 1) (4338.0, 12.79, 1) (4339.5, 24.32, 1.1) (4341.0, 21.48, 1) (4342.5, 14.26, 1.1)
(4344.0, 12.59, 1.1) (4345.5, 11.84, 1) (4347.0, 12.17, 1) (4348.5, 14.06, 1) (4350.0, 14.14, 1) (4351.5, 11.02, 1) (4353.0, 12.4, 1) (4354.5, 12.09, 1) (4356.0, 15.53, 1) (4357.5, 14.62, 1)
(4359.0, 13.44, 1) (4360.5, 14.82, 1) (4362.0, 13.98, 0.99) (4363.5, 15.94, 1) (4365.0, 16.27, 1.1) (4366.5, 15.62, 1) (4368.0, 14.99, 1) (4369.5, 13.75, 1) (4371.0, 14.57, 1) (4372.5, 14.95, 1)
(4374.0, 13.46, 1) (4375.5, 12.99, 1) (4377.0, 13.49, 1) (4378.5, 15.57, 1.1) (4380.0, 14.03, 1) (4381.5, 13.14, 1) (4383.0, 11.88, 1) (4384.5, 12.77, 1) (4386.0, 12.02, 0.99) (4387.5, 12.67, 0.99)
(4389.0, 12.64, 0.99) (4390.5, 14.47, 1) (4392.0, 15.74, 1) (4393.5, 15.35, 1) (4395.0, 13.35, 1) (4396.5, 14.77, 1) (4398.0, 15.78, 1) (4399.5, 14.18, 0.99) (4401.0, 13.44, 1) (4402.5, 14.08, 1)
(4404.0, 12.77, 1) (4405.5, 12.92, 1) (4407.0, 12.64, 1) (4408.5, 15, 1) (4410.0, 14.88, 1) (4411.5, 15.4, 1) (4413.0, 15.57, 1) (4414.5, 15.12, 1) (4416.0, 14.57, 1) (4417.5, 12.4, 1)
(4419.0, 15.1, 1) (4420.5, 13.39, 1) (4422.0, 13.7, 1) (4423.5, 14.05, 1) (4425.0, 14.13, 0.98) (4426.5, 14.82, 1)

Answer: -3.1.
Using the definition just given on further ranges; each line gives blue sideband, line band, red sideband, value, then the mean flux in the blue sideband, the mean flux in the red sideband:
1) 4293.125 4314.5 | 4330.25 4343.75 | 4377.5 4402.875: -3.0 A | 11.7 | 13.9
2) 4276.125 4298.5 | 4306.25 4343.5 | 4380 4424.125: -1.0 A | 13.1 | 13.9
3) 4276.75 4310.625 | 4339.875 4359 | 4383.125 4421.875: -1.1 A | 12.5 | 14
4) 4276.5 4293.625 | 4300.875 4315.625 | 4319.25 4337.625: 1.9 A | 13.4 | 13.3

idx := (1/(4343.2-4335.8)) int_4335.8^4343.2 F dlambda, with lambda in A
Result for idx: 17.2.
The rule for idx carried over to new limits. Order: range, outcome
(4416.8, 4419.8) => 13.8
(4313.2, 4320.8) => 14.3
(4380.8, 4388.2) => 12.5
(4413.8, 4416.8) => 14.8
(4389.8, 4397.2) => 14.7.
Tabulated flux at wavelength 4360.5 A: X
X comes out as 14.82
